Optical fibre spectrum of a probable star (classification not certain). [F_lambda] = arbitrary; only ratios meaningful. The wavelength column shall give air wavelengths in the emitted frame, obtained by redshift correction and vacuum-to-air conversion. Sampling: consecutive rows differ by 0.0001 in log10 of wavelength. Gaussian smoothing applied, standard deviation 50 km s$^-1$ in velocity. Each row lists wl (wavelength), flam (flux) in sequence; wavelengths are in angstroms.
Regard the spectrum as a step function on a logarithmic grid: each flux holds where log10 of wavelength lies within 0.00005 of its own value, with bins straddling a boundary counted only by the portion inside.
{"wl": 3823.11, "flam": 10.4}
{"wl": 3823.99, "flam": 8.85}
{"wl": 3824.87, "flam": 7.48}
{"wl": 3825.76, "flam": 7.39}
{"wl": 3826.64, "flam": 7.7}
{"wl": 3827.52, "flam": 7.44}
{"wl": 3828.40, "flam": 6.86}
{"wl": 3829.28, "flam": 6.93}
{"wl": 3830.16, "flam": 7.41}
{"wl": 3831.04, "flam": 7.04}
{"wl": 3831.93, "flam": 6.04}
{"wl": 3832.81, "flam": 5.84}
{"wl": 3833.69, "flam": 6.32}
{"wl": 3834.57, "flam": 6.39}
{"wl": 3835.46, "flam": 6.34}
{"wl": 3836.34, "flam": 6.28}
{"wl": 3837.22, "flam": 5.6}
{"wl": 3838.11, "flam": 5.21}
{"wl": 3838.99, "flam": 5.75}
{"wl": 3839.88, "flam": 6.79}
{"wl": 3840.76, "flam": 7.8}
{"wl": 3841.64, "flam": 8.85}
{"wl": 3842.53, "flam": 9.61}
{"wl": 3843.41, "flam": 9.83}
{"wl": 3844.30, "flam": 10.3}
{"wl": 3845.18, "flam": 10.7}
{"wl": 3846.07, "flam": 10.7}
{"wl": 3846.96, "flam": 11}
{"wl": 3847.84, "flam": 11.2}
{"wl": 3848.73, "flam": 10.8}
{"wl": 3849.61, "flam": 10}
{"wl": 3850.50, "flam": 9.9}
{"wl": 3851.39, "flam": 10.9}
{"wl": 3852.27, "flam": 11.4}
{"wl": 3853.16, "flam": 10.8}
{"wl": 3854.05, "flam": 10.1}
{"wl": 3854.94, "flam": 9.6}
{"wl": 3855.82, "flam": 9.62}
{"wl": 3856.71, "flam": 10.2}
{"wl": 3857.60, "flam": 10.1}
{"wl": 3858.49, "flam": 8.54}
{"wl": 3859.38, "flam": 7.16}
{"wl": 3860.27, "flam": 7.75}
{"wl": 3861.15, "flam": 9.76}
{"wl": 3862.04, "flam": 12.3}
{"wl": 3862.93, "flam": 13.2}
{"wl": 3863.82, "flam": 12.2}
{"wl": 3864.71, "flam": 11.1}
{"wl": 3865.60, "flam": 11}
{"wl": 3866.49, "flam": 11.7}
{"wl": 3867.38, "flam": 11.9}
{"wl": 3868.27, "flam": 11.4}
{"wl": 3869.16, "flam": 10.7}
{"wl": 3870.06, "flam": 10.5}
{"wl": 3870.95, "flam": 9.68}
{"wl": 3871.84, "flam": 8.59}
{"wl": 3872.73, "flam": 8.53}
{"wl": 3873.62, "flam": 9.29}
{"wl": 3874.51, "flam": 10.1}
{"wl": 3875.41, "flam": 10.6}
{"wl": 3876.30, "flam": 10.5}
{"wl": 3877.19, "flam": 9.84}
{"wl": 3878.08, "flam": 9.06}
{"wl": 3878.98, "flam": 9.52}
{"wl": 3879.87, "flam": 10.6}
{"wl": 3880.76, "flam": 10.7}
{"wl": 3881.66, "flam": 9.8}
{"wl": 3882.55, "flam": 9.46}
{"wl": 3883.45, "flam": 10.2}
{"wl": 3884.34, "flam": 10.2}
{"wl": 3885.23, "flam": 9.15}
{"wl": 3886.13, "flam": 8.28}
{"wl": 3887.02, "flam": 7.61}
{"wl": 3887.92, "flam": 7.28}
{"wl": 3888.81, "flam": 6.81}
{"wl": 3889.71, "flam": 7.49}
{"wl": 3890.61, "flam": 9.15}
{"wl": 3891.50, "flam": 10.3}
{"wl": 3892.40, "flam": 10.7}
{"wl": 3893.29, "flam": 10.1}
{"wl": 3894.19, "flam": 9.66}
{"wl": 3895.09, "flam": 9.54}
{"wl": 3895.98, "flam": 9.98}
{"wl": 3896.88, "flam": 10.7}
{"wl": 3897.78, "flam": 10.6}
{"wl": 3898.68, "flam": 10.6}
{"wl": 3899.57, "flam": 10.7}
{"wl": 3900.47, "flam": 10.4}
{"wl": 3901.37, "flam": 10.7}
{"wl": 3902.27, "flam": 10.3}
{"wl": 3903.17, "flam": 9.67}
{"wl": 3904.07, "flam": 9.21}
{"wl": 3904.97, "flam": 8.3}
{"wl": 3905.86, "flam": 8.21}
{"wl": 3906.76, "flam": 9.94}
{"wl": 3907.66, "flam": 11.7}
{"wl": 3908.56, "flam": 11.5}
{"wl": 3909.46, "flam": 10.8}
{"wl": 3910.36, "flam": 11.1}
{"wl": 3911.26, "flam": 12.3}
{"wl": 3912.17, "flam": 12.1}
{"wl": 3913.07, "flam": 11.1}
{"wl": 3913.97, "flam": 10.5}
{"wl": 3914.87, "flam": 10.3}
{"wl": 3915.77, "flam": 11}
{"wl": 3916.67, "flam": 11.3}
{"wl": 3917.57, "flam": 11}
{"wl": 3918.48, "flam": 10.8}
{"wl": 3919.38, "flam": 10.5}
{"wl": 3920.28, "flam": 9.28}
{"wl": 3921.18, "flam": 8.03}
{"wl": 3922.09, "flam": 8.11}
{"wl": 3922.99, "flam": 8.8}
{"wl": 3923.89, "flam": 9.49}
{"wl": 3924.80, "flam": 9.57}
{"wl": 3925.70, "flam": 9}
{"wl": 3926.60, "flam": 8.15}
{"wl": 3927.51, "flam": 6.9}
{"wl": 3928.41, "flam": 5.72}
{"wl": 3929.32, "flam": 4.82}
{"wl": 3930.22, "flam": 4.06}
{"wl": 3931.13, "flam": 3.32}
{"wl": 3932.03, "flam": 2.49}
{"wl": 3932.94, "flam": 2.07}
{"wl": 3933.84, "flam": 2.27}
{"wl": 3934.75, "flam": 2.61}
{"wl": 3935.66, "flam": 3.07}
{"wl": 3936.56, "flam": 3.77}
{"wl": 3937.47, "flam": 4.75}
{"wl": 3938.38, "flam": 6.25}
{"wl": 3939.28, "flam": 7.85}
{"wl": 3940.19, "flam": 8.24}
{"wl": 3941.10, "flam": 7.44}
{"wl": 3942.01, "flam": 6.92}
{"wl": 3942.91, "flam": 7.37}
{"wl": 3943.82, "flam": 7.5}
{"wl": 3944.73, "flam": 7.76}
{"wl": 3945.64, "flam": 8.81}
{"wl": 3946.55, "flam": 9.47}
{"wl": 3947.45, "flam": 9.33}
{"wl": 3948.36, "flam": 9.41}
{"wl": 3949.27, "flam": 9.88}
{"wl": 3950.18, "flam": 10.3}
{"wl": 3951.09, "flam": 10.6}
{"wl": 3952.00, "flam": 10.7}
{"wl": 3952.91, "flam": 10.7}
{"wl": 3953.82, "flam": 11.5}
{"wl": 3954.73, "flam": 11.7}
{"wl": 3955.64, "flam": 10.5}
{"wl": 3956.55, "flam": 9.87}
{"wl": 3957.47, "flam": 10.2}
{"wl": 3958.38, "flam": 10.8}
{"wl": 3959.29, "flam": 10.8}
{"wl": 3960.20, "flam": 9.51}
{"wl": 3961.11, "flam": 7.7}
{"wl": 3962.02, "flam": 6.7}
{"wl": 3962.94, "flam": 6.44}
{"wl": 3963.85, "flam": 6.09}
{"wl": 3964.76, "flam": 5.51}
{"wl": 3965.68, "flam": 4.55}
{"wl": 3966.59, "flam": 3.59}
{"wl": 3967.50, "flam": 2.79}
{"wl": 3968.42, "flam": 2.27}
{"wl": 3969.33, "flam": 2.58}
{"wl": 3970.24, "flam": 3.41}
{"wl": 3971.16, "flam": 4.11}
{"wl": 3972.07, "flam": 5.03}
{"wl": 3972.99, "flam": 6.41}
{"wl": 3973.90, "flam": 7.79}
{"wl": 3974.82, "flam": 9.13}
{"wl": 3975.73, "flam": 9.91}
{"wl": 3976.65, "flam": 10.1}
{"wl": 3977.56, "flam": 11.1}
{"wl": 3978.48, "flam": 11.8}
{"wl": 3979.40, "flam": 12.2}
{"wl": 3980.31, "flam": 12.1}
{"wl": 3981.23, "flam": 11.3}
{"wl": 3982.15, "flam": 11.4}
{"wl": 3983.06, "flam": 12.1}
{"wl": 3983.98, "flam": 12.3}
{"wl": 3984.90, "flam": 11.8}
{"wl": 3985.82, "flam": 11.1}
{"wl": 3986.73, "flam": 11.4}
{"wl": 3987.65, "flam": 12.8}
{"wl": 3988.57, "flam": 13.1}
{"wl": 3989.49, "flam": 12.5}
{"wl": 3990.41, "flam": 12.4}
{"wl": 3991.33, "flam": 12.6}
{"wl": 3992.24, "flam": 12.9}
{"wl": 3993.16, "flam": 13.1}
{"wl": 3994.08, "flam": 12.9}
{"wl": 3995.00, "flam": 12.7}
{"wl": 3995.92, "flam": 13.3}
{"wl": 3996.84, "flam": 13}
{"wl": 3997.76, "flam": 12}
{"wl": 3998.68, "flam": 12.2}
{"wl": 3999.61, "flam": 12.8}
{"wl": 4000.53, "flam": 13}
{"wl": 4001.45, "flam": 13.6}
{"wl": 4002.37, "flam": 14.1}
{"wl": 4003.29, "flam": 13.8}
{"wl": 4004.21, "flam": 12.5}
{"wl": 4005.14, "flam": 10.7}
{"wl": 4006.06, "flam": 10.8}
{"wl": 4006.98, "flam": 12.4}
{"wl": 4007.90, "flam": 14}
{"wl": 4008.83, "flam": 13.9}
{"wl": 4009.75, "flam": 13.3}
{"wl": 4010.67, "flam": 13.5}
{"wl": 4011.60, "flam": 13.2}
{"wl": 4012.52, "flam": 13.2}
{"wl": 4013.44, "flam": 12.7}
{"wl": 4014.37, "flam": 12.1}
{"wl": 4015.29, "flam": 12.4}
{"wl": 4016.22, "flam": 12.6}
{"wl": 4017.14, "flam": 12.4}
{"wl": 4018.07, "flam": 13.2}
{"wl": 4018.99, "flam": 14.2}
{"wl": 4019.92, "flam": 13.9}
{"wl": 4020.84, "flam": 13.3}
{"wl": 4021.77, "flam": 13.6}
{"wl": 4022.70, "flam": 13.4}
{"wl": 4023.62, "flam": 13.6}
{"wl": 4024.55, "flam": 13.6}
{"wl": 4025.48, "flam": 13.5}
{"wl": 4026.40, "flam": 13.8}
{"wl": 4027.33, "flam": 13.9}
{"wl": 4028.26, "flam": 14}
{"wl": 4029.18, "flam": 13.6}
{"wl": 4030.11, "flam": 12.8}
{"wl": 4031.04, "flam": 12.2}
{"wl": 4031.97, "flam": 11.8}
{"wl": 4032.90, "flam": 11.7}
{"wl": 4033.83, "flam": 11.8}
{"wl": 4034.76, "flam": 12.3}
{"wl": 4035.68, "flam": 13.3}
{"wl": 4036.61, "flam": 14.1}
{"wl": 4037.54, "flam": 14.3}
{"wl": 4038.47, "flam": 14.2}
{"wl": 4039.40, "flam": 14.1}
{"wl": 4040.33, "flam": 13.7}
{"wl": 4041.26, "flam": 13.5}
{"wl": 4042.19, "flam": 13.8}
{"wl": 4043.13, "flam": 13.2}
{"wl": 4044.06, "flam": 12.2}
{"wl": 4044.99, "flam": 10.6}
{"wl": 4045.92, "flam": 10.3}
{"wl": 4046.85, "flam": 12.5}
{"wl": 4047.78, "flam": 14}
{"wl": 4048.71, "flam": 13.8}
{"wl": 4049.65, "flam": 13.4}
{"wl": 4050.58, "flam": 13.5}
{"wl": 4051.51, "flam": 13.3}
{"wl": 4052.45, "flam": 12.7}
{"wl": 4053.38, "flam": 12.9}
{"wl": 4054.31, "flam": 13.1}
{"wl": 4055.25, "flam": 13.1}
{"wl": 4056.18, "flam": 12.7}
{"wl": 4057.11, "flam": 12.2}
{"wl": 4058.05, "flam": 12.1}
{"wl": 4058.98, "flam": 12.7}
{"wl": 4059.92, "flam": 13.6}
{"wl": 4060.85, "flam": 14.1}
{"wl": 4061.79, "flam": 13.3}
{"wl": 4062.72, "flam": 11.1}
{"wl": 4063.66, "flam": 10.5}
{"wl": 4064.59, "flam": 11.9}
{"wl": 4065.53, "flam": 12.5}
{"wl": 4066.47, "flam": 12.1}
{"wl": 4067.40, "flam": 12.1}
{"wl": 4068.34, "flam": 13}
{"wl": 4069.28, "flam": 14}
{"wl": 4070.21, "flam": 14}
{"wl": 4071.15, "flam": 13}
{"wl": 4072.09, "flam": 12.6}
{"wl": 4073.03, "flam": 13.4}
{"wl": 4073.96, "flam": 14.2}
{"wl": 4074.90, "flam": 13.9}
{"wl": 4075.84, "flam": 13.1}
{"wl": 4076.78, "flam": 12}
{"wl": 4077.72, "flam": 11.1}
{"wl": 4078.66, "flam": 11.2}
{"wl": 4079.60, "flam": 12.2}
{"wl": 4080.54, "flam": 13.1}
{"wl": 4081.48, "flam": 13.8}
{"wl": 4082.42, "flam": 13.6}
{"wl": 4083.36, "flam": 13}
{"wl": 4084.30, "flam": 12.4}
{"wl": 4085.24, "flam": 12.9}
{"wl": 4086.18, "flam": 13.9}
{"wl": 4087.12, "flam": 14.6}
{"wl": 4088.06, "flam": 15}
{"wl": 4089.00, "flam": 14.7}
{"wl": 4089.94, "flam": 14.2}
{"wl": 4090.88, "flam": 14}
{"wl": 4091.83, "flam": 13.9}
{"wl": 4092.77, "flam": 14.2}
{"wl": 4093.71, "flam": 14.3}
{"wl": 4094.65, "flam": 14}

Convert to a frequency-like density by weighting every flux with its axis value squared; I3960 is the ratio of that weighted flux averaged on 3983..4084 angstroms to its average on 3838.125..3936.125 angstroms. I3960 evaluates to 1.49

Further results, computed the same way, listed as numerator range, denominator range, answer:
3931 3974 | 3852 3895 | 0.73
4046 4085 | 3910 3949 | 1.77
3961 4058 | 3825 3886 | 1.36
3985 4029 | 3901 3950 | 1.64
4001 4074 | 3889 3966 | 1.58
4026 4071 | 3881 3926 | 1.41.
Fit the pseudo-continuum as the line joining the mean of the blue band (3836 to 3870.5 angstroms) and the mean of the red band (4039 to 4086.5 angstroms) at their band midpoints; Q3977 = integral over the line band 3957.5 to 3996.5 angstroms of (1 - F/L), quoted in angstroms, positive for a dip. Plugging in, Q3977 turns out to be 7.6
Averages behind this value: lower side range 9.81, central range 9.37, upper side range 12.8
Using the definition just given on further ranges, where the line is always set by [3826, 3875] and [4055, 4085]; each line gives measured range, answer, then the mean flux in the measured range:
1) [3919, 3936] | 6.8 angstroms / 6.22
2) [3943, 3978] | 9.3 angstroms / 8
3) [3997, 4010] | -1.3 angstroms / 12.8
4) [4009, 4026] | -1.9 angstroms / 13.2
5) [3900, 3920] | -0.9 angstroms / 10.6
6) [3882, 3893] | 0.9 angstroms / 8.92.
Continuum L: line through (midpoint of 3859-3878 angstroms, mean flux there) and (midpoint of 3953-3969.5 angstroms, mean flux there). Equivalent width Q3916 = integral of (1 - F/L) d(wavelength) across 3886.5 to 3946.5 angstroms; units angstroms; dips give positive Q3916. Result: 3.36 angstroms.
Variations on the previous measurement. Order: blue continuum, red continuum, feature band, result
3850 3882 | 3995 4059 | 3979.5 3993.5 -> 0.1 angstroms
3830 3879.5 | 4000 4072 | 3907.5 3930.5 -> 2.3 angstroms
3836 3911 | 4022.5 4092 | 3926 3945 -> 9.6 angstroms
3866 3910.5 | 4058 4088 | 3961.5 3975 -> 7.4 angstroms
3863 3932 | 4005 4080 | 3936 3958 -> 4.1 angstroms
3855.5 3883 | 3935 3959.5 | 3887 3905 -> 0.1 angstroms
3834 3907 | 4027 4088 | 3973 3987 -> 0.8 angstroms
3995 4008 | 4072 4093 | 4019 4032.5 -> -0.5 angstroms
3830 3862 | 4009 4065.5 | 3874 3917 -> -0.7 angstroms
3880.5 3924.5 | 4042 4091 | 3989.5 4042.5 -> -4.7 angstroms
